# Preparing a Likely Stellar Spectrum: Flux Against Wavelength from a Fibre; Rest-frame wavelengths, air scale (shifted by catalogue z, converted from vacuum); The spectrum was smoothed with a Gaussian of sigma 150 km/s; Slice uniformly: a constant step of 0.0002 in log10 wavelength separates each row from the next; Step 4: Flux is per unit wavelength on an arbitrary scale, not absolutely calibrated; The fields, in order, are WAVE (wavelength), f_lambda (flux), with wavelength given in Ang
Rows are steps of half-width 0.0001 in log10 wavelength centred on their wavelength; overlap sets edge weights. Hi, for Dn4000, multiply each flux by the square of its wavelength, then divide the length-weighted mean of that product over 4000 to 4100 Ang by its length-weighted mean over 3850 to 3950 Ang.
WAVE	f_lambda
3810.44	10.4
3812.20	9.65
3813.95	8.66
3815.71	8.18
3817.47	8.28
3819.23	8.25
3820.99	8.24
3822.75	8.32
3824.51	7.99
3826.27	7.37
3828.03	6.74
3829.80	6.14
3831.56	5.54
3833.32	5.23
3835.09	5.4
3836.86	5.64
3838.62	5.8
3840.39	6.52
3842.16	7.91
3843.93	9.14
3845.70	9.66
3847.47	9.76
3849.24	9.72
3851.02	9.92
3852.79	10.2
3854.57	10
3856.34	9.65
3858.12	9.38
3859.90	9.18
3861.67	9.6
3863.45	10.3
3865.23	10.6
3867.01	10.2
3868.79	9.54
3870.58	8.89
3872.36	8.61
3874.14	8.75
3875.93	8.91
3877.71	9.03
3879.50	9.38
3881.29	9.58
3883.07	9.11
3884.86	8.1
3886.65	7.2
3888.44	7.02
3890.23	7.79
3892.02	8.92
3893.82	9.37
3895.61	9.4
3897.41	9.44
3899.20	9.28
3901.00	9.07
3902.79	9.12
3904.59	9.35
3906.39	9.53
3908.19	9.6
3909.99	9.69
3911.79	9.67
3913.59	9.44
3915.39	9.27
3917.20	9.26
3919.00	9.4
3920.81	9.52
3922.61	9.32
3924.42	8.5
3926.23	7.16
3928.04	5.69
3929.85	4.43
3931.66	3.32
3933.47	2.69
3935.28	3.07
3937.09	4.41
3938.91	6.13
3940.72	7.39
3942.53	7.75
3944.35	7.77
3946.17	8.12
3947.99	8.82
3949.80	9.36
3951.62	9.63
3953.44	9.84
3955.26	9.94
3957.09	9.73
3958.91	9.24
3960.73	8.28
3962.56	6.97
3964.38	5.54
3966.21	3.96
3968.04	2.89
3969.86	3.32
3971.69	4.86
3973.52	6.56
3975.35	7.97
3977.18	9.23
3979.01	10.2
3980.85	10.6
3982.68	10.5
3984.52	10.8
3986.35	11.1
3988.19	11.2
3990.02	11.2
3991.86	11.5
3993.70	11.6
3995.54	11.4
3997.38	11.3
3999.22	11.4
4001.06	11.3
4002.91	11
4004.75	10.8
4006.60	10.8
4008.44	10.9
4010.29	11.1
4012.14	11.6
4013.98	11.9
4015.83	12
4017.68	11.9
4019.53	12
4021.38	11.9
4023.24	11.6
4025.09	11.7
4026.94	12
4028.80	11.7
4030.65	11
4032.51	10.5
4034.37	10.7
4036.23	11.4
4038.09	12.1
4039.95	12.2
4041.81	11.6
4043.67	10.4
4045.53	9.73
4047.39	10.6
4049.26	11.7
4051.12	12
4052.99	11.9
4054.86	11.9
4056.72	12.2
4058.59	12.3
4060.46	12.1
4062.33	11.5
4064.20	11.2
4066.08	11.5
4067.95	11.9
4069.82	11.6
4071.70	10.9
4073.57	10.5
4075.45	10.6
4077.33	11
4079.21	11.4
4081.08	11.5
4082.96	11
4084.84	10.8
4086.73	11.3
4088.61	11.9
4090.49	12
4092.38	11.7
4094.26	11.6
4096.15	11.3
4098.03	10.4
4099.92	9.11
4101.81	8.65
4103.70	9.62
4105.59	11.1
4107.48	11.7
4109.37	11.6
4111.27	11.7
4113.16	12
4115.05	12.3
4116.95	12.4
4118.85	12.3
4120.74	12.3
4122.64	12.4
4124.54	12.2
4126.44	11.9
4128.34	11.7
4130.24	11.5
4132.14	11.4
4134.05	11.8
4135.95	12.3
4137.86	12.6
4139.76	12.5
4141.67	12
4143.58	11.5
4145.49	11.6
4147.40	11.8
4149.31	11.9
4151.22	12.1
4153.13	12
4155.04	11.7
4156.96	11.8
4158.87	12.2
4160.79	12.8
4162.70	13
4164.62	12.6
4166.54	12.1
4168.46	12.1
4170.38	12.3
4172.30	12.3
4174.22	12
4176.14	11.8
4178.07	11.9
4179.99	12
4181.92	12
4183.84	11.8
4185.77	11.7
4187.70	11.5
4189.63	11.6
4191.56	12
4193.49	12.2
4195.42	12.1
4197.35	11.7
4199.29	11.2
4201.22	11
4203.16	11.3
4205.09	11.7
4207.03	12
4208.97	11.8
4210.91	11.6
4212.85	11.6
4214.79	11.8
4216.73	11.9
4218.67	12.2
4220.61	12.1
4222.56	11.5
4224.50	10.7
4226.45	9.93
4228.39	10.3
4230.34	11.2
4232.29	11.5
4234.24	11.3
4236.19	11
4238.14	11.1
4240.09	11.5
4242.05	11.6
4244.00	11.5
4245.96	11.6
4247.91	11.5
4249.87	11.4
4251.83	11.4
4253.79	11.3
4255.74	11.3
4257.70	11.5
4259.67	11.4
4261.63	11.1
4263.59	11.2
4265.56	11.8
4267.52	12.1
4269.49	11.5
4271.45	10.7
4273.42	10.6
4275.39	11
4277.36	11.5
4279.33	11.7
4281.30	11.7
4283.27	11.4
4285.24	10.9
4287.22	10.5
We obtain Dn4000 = 1.45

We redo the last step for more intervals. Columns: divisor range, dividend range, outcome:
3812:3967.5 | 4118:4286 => 1.66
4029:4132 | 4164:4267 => 1.09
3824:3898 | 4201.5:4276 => 1.61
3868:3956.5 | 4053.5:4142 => 1.53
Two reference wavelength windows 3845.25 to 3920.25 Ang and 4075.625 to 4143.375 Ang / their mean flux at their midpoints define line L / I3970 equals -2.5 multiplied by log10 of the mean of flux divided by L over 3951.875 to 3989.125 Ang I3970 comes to 0.24 mag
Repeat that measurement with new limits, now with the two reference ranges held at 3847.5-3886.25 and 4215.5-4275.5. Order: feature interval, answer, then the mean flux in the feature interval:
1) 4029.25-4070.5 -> -0.11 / 11.5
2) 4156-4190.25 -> -0.11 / 12.1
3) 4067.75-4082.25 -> -0.07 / 11.1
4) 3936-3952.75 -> 0.27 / 7.69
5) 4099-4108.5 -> 0.06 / 10.1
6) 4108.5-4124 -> -0.14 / 12.1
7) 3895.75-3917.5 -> 0.03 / 9.4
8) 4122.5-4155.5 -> -0.11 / 11.9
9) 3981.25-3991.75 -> -0.10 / 11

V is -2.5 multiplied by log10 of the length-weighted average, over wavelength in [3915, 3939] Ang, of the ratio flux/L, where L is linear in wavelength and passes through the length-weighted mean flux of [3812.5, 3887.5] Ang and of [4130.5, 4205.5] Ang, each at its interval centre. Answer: 0.380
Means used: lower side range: 8.46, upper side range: 11.9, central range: 6.53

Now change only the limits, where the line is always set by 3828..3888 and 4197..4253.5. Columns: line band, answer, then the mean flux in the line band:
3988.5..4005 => -0.18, 11.3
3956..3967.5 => 0.29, 7.18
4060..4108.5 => -0.08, 11.1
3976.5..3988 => -0.11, 10.5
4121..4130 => -0.13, 12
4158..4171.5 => -0.14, 12.4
